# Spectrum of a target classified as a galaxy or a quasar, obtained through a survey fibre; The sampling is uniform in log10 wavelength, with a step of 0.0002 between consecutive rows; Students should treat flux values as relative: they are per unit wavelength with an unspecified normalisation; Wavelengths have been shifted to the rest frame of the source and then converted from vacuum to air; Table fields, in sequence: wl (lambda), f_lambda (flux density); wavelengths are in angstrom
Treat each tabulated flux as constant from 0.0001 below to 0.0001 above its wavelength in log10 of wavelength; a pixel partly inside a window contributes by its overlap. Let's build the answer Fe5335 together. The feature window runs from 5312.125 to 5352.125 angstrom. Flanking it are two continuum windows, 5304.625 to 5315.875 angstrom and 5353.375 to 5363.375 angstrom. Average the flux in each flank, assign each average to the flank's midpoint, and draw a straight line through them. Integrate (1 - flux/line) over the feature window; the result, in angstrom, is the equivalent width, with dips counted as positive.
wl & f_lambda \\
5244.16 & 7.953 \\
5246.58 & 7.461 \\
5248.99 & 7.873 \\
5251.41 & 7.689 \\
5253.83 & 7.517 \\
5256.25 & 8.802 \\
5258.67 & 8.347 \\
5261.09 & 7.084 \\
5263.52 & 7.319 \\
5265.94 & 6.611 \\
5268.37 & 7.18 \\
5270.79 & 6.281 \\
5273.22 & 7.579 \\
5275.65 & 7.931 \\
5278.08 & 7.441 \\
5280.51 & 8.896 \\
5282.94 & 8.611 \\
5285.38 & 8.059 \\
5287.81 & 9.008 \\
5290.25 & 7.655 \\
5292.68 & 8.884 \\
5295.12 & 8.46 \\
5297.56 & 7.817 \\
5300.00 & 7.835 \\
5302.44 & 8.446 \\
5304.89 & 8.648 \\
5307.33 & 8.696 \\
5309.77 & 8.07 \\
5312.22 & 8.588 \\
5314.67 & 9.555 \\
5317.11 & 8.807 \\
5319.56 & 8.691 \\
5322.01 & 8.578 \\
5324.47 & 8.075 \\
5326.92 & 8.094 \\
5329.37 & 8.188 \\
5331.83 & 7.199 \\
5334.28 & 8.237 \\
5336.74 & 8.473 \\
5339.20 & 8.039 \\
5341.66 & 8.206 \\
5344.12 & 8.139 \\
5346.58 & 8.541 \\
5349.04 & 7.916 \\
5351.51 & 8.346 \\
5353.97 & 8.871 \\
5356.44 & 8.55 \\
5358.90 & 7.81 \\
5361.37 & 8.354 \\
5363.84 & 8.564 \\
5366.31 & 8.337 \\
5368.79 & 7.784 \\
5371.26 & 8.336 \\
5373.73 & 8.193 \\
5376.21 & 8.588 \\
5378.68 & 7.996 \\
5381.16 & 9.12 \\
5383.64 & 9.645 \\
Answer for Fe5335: 1.1 angstrom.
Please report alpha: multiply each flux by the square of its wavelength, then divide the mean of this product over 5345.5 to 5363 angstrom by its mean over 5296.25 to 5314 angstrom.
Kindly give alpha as 1.0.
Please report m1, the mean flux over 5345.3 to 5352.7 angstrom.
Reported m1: 8.26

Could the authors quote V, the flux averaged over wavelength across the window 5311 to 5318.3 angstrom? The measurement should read 8.99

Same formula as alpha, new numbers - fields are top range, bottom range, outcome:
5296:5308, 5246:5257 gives 1.07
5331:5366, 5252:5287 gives 1.10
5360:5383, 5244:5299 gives 1.11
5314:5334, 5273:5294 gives 1.03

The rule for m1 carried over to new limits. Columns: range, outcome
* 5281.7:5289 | 8.56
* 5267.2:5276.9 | 7.25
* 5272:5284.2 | 8.09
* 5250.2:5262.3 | 7.89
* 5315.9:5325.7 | 8.53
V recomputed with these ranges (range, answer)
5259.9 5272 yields 6.89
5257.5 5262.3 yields 7.71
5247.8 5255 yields 7.69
